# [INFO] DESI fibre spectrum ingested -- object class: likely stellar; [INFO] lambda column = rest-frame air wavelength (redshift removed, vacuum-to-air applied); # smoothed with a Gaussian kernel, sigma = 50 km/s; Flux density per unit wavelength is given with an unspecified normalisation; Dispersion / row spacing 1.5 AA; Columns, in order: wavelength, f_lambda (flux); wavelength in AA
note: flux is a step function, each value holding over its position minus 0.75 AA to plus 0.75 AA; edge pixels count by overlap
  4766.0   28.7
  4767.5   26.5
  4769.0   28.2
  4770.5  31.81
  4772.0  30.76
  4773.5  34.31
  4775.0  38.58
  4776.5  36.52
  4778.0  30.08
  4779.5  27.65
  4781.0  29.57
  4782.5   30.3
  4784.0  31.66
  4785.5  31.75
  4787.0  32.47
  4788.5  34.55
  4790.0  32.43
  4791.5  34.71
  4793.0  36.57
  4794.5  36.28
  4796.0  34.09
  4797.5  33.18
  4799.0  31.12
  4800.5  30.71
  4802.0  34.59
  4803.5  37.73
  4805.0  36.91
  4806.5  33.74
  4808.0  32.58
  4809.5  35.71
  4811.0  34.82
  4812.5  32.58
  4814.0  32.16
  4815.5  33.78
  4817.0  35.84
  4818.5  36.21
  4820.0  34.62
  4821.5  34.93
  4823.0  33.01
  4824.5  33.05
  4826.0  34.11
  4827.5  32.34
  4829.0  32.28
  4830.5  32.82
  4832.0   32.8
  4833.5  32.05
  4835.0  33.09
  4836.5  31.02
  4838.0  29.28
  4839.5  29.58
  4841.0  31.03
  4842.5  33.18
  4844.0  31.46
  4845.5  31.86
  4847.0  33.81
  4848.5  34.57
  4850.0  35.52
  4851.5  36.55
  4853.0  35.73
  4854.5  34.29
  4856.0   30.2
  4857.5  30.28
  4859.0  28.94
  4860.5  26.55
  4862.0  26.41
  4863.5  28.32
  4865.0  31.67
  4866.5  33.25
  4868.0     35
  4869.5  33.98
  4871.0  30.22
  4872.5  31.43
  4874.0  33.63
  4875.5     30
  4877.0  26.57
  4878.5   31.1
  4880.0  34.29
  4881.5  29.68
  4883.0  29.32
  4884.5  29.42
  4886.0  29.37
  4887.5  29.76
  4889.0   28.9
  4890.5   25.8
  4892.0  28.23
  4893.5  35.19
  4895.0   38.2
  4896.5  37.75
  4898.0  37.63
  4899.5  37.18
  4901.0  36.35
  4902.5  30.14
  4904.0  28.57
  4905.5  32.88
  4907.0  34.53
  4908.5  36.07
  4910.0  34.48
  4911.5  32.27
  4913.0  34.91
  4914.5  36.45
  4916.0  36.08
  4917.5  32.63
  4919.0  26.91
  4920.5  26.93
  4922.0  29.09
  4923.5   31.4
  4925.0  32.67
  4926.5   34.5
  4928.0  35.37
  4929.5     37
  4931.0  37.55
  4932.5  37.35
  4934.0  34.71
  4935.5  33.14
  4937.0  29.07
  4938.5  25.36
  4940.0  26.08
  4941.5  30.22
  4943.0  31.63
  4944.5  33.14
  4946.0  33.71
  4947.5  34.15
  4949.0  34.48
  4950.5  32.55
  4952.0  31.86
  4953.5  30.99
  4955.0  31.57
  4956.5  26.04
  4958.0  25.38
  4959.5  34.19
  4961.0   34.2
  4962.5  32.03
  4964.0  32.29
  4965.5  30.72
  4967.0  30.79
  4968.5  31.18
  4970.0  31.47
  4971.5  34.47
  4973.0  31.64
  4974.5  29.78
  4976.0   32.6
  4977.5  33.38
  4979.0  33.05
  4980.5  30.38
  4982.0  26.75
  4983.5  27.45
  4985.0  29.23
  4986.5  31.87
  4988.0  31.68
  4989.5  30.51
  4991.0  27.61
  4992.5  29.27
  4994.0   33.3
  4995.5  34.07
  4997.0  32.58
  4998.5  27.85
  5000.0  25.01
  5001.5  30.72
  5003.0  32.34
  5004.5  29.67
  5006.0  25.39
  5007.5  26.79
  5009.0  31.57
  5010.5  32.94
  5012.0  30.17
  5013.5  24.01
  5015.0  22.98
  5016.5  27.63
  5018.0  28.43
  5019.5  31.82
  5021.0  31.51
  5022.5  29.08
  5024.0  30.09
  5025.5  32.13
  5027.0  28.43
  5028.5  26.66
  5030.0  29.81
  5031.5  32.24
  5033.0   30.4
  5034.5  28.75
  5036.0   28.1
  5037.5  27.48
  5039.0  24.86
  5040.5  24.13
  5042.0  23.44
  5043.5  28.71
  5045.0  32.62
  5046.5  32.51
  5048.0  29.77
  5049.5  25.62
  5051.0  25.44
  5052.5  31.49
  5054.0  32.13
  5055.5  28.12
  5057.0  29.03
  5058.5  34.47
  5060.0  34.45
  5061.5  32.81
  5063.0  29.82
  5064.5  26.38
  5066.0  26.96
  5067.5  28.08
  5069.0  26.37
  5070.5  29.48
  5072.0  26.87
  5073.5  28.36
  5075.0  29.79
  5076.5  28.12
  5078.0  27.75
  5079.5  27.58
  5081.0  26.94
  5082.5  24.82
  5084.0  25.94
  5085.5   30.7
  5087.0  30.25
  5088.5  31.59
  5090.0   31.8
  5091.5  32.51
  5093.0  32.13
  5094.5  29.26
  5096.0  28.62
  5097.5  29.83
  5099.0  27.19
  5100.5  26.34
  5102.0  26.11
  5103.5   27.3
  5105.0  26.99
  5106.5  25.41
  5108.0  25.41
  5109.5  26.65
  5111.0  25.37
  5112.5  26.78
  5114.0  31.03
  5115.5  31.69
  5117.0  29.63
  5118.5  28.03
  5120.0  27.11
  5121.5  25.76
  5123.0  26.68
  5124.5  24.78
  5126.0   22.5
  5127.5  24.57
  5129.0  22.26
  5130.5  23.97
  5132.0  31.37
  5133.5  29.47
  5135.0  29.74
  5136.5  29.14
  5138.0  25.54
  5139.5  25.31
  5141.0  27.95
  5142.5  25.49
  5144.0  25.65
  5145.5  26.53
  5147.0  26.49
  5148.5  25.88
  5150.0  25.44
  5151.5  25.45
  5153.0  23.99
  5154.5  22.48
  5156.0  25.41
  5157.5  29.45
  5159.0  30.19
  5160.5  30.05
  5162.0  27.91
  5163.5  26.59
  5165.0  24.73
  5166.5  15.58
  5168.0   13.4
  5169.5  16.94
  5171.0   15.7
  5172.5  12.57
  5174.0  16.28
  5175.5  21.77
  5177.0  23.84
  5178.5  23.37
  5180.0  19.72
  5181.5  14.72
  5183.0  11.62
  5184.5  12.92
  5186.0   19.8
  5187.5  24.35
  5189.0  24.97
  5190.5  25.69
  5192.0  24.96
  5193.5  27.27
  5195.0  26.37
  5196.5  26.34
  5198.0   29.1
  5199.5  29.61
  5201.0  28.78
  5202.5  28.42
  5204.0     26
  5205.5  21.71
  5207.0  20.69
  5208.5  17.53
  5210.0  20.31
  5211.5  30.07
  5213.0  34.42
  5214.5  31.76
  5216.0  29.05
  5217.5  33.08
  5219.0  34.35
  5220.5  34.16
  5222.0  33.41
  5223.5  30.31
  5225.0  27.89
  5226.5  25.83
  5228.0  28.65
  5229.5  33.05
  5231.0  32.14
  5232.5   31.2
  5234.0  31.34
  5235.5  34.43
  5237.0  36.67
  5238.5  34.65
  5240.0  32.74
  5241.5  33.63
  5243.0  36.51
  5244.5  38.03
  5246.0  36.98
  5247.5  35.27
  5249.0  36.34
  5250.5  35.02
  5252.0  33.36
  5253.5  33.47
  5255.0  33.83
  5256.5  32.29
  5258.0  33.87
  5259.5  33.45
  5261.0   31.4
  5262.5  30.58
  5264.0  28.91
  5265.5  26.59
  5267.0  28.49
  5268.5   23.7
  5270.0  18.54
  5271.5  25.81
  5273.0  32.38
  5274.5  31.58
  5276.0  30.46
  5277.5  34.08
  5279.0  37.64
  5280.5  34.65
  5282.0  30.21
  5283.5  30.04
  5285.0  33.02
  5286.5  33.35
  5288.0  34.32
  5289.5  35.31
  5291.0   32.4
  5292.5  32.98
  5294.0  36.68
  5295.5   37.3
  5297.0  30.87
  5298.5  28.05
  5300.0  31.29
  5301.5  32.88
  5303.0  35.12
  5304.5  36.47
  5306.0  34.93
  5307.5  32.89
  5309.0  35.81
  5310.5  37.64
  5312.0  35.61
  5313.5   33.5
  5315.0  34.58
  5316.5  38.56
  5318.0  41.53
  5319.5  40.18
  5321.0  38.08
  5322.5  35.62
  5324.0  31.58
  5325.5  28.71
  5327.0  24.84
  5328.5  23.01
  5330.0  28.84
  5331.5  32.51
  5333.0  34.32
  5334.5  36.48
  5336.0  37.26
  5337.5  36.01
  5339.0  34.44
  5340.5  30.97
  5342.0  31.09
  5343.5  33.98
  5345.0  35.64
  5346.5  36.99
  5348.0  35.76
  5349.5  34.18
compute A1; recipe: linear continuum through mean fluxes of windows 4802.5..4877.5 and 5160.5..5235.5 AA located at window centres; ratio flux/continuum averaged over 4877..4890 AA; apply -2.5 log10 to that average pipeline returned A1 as 0.06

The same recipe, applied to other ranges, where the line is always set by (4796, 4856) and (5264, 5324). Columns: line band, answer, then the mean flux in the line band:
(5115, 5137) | 0.22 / 27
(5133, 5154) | 0.24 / 26.5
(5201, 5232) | 0.16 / 28.7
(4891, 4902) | -0.07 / 35.4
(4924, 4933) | -0.07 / 35.6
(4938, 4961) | 0.08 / 30.9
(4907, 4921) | 0.01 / 33.2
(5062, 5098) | 0.16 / 28.8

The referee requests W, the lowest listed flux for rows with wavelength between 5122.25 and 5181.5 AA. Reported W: 12.57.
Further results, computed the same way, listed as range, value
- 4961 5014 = 24.01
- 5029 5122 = 23.44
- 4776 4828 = 27.65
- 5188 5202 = 24.96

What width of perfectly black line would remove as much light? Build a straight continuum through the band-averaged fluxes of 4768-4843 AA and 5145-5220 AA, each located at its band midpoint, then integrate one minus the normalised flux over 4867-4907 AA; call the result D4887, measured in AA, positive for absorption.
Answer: -1.16 AA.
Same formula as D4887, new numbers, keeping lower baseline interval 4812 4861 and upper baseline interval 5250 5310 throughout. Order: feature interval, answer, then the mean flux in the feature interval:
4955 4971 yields 0.8 AA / 30.9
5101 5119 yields 2.7 AA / 27.5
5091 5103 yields 1.3 AA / 28.9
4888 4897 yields 0.1 AA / 32.1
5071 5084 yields 2.0 AA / 27.5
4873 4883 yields 0.6 AA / 30.8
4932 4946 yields 0.6 AA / 31.2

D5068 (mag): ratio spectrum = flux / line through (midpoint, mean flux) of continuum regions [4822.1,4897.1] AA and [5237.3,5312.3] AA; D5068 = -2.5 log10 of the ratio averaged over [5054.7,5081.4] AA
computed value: 0.12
